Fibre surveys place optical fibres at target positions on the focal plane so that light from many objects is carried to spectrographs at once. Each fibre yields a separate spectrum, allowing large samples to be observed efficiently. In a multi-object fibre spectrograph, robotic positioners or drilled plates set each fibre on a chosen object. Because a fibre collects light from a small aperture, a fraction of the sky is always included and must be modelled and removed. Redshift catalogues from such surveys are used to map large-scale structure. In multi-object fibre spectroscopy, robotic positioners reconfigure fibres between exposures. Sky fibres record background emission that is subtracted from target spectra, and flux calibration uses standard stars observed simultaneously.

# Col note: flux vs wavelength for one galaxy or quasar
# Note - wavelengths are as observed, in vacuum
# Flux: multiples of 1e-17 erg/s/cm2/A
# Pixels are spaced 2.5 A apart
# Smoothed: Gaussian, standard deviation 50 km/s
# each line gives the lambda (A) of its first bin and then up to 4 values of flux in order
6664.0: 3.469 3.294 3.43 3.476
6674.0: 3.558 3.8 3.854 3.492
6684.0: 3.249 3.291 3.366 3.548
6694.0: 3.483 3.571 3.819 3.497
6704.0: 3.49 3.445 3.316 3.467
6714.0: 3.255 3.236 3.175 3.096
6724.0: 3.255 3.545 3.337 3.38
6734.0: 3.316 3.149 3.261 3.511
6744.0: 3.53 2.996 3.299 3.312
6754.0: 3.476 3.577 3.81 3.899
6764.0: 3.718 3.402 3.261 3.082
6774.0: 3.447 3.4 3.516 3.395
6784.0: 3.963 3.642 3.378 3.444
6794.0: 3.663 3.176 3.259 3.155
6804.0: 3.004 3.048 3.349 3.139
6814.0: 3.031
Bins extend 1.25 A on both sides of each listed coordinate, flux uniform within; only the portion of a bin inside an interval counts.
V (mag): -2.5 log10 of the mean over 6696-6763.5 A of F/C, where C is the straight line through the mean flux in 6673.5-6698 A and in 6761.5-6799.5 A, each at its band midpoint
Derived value 0.03 mag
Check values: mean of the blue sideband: 3.52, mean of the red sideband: 3.47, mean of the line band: 3.41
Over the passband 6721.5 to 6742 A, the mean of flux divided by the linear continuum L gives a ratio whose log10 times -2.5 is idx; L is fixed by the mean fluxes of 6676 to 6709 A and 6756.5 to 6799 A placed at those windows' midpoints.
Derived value 0.06 mag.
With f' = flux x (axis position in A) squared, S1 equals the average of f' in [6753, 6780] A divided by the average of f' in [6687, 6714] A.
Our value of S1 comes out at 1.0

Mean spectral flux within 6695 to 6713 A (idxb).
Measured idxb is 3.51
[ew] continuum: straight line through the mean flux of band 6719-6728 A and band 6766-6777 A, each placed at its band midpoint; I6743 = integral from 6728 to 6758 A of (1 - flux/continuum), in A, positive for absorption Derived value -0.5 A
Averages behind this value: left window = 3.28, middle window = 3.35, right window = 3.31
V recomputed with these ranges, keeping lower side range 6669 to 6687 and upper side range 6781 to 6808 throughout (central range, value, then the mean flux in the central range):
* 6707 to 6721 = 0.063 mag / 3.29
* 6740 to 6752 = 0.036 mag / 3.33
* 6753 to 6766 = -0.080 mag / 3.68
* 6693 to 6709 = -0.009 mag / 3.53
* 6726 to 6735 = 0.025 mag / 3.38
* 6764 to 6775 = 0.021 mag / 3.34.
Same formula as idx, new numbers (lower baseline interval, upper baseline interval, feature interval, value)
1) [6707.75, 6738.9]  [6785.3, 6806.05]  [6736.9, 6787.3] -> -0.05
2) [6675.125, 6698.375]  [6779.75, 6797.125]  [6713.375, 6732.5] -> 0.08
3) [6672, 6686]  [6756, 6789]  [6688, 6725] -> 0.05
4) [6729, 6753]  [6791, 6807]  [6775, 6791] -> -0.09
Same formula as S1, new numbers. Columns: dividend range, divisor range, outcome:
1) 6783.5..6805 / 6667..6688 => 1.00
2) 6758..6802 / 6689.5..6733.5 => 1.04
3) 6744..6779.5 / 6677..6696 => 1.01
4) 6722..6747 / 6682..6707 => 0.97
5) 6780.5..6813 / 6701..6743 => 1.03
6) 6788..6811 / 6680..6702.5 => 0.97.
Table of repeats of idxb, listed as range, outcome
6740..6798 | 3.47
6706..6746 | 3.32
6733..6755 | 3.31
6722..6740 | 3.31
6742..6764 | 3.5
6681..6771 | 3.41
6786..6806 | 3.32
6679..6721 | 3.43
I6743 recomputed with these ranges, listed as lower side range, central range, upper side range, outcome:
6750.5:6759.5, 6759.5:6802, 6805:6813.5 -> -1.5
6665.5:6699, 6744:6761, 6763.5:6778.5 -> -0.2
